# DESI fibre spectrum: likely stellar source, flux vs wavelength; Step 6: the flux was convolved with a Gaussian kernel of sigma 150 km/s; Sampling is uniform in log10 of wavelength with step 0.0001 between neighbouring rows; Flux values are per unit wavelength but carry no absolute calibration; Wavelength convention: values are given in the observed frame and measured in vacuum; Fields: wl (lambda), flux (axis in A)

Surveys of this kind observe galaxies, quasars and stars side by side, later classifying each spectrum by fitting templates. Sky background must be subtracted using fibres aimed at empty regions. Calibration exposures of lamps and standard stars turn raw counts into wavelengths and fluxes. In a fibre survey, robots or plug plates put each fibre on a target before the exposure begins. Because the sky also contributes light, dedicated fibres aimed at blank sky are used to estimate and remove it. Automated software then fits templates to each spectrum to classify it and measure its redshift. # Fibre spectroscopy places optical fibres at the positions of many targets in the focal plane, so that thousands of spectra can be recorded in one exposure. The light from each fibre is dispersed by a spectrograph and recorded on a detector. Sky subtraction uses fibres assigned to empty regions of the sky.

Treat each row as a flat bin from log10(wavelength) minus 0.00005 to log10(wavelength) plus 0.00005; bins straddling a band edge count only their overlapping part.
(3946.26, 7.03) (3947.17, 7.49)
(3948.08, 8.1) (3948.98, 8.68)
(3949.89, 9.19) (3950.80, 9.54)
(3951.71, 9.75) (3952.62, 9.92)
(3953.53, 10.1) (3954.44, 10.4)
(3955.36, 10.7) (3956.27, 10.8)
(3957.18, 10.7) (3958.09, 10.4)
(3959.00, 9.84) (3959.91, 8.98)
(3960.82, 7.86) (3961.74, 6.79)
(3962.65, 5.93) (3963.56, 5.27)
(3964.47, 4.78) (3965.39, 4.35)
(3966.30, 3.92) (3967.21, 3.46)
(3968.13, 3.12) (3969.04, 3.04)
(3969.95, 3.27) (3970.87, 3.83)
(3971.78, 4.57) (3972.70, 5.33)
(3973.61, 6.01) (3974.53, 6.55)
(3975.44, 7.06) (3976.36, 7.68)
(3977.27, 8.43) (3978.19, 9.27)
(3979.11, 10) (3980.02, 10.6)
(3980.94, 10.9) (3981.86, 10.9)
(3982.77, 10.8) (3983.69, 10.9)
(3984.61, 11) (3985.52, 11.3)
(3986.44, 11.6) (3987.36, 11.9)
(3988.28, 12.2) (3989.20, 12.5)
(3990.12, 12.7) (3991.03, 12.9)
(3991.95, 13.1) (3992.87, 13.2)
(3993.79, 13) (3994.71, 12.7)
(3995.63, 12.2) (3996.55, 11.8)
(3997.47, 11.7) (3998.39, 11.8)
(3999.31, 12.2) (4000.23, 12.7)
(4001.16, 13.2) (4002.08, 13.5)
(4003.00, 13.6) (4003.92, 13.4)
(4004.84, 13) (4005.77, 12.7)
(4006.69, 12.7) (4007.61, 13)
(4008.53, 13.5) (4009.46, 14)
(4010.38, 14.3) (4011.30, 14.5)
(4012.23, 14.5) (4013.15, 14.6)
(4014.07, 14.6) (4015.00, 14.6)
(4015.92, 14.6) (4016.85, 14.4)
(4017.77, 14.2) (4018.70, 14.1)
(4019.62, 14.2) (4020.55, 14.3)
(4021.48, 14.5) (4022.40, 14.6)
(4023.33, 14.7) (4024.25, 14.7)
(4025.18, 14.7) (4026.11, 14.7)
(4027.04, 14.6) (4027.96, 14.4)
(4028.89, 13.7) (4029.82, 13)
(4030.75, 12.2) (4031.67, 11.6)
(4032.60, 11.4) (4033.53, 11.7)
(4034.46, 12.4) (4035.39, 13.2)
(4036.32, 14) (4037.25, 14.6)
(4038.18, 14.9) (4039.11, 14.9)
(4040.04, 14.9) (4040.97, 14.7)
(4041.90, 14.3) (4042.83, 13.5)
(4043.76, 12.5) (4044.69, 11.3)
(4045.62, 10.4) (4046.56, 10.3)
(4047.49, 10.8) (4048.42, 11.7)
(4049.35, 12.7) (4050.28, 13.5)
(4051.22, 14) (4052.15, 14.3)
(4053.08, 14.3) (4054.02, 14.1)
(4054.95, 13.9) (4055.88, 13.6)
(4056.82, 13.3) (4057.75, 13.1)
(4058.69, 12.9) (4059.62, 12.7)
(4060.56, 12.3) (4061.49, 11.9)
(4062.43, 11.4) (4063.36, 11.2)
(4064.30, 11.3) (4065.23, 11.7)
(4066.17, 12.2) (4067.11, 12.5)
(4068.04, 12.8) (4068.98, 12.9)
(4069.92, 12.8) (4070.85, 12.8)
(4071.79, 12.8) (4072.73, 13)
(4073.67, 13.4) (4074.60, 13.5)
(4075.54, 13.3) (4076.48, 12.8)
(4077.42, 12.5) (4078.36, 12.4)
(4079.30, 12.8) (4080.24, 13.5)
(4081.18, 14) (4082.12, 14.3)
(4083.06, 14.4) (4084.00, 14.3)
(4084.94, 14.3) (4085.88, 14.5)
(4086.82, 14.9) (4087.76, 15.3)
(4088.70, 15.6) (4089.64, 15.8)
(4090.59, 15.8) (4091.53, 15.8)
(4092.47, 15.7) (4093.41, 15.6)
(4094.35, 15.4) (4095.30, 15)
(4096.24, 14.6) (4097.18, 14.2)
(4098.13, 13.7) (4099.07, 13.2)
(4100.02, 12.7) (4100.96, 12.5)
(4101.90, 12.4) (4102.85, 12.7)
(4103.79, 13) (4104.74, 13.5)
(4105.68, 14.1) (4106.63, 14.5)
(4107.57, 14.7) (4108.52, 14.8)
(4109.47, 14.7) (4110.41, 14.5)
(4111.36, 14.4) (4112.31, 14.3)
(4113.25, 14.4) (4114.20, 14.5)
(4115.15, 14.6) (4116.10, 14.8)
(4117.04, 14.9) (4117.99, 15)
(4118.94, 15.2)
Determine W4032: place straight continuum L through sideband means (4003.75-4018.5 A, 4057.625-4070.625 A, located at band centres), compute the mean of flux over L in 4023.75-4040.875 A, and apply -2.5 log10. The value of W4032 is -0.034 mag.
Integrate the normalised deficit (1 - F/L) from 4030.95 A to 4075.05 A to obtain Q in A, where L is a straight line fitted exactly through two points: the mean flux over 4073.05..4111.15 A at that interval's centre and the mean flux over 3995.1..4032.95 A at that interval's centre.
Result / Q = 3.2 A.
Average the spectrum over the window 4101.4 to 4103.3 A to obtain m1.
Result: 12.5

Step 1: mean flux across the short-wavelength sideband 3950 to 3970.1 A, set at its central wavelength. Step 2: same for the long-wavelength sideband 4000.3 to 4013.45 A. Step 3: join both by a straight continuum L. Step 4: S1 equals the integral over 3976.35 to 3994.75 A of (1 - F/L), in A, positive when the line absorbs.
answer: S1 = -0.9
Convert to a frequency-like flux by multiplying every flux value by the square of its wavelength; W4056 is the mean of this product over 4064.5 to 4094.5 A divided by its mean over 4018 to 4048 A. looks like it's 1.1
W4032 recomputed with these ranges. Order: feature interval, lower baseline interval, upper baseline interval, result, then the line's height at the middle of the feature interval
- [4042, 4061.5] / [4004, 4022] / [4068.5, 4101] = 0.10 mag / 14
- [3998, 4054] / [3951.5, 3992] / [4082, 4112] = -0.22 mag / 11.1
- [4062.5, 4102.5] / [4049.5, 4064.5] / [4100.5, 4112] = -0.02 mag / 13.4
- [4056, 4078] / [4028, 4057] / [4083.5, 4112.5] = 0.09 mag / 13.7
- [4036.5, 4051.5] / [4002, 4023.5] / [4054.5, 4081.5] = 0.02 mag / 13.3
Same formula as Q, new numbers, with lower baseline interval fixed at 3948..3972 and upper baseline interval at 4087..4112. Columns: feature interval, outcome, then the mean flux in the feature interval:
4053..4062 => -0.7 A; 13.1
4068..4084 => 0.0 A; 13.2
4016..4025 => -3.5 A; 14.4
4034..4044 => -2.4 A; 14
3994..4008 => -4.9 A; 12.7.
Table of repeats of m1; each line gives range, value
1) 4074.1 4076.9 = 13.2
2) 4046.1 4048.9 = 11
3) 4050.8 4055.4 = 14.1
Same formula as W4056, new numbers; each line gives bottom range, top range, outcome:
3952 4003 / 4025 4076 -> 1.43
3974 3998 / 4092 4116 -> 1.36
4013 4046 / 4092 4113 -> 1.06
